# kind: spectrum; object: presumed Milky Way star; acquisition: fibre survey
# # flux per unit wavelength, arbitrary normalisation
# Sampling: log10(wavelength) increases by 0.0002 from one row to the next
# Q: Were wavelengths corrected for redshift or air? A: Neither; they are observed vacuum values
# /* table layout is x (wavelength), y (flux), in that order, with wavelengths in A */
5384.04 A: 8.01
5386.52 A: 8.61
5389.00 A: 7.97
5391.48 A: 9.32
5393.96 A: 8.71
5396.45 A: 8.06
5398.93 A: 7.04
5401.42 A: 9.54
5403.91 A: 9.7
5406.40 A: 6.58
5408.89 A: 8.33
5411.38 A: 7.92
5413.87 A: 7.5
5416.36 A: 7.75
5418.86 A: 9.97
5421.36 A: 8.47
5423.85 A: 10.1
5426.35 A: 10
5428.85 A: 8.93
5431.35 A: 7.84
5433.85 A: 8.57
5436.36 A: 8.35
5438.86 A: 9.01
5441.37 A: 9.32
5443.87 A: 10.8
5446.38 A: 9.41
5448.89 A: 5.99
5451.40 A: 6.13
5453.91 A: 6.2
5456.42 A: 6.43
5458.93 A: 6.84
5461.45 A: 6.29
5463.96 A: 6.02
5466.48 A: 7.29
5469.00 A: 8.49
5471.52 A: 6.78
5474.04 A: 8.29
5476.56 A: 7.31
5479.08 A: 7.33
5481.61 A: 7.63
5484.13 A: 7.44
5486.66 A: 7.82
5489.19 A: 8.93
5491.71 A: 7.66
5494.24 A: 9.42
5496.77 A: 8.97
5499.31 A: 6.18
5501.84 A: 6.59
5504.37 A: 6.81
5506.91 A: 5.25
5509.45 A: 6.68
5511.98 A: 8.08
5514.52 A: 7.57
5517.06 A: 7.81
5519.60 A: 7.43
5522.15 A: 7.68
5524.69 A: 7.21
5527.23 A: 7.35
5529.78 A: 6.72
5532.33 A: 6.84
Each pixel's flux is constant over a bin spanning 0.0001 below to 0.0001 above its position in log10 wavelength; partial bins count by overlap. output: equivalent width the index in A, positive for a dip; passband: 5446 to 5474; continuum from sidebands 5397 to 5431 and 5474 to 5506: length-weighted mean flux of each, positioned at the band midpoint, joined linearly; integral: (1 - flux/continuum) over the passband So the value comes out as 4.0 A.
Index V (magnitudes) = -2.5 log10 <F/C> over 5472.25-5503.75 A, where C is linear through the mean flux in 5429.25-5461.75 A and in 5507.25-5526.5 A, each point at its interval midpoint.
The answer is -0.03 mag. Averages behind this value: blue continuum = 7.86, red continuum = 7.38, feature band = 7.76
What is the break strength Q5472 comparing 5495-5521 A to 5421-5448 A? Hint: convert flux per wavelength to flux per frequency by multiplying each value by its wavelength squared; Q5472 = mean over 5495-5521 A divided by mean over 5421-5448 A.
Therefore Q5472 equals 0.81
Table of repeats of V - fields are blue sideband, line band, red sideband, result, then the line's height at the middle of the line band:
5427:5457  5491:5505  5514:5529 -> 0.01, 7.68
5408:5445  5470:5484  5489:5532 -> 0.07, 7.97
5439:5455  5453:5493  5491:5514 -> 0.05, 7.7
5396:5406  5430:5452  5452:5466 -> -0.20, 7.04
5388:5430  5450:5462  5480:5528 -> 0.25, 8.05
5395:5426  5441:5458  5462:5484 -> 0.02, 7.77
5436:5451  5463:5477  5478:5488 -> 0.08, 7.93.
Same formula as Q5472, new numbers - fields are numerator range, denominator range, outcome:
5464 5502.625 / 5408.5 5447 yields 0.88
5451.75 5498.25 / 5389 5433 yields 0.89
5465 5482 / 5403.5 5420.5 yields 0.95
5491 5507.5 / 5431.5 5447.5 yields 0.82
